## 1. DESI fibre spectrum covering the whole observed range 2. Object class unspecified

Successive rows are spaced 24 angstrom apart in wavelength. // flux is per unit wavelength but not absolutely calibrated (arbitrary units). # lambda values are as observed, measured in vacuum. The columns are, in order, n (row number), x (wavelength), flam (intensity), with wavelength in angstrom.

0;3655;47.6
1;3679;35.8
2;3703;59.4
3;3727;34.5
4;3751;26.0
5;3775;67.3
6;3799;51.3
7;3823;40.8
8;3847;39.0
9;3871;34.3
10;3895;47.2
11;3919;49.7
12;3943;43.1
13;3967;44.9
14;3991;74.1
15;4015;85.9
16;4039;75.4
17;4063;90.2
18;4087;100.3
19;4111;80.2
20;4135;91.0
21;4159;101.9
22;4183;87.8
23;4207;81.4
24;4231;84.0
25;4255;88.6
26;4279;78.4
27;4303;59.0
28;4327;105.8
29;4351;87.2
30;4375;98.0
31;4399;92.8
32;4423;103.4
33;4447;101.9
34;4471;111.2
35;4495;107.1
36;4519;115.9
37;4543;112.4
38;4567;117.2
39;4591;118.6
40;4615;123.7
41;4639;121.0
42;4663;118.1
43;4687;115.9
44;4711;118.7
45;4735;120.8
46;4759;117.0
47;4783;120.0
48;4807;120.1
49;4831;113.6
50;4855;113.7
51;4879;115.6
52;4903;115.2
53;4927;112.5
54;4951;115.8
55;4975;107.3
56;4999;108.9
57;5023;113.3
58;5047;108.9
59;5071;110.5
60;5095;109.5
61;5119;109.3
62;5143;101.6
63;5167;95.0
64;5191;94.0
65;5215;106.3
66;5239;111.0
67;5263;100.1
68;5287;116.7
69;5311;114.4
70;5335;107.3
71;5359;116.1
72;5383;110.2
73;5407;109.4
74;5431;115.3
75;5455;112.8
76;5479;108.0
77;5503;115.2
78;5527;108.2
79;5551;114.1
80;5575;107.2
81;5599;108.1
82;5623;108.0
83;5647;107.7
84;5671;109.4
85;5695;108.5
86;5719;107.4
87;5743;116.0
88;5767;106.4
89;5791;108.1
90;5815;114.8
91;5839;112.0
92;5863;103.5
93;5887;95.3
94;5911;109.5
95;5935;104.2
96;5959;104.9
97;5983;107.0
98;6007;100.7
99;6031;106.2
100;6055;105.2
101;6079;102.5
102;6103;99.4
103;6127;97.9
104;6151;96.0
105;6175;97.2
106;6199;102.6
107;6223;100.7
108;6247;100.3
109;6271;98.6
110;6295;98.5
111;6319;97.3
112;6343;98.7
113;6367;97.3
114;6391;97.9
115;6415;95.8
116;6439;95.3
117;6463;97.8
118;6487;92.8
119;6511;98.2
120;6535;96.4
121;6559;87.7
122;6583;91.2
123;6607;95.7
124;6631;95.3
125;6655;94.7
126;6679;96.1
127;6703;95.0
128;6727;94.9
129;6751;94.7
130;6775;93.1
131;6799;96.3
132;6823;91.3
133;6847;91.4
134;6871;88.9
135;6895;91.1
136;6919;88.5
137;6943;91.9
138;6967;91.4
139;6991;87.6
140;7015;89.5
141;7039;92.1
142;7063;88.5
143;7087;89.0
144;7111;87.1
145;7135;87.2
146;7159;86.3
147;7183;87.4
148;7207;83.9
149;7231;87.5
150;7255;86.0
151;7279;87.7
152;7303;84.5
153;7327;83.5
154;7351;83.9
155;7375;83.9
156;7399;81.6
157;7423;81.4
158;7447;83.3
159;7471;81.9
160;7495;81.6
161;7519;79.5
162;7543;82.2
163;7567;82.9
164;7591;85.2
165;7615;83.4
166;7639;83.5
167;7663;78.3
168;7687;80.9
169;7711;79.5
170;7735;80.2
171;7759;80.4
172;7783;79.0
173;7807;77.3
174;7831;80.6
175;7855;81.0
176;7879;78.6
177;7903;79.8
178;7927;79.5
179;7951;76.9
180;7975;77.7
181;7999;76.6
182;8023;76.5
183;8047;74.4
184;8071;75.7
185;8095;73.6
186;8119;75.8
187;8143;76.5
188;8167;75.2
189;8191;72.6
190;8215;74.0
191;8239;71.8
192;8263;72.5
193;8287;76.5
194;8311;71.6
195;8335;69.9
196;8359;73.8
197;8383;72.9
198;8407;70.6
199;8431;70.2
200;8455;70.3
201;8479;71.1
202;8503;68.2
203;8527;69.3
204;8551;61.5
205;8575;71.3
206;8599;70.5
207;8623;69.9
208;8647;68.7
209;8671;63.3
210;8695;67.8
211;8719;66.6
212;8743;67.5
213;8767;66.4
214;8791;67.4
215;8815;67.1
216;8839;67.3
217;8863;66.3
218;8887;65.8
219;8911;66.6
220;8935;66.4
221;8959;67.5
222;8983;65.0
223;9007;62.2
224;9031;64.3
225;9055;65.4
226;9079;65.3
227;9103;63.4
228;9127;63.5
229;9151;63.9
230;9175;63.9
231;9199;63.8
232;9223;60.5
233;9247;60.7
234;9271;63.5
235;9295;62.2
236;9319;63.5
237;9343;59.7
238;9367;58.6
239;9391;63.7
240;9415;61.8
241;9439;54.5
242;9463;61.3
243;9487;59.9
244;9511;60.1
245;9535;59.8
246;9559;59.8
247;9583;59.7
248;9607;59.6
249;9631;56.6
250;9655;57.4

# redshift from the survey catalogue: 0.00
